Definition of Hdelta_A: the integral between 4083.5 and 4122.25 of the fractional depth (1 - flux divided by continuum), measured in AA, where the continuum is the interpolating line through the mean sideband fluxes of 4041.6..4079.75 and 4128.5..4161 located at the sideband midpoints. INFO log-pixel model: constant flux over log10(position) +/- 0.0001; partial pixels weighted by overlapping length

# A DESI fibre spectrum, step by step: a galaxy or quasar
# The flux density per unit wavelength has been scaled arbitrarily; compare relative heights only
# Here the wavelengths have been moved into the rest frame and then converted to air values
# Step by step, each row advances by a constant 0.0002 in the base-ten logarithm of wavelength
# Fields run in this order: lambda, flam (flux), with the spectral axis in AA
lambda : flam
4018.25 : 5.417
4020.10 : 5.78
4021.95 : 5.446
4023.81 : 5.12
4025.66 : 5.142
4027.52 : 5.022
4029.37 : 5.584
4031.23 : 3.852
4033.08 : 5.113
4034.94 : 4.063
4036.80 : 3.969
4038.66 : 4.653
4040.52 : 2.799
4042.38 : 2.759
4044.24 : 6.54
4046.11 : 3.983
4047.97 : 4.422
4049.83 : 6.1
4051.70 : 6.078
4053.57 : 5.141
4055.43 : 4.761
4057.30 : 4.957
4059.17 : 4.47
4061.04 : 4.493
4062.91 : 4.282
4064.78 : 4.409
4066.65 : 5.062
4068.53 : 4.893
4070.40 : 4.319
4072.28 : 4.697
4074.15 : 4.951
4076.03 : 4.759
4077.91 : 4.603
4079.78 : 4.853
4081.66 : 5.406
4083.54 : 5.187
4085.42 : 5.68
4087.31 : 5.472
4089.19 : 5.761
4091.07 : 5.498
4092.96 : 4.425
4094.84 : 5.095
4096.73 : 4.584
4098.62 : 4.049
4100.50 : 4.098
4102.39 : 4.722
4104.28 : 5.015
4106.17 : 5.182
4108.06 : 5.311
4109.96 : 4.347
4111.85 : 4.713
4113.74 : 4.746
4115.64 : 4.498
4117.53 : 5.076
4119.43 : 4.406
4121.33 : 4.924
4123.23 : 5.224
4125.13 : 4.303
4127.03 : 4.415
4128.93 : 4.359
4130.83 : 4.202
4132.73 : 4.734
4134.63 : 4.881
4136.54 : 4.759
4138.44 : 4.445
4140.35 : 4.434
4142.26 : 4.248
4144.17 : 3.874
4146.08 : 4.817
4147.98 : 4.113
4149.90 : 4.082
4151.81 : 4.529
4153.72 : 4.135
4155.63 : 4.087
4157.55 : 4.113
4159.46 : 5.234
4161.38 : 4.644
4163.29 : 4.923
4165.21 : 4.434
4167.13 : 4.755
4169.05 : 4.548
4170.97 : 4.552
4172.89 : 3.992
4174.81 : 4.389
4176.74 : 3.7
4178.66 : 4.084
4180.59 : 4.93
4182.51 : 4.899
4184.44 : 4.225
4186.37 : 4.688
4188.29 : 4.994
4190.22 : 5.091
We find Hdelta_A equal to -2.4 AA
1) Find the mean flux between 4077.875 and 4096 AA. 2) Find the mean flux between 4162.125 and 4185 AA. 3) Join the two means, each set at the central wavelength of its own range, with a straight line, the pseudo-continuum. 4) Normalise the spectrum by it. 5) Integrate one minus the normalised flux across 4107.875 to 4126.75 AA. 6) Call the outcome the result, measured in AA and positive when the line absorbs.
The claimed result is 0.9 AA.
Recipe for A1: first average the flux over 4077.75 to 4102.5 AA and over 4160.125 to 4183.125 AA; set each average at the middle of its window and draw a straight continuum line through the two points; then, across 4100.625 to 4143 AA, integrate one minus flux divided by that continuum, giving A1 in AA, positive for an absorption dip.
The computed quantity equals 1.1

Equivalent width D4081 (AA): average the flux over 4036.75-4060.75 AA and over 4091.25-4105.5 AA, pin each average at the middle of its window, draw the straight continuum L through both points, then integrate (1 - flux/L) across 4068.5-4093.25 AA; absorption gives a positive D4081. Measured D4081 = -2.2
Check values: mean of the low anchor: 4.69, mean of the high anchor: 4.63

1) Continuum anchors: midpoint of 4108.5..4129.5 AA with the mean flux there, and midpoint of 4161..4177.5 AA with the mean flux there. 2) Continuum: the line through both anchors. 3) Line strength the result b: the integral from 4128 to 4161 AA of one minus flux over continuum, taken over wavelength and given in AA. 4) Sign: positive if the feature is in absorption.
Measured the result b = 0.9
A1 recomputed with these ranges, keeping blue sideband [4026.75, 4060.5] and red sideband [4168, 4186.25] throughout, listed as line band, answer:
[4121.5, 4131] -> -0.1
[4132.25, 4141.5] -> -0.3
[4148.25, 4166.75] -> -0.1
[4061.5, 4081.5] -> -0.4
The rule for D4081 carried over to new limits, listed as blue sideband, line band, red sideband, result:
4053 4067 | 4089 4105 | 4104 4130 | -0.1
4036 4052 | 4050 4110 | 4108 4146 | -4.7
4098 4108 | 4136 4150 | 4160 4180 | 0.6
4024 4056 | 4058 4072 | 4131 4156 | 0.2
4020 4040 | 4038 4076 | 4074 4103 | 1.4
